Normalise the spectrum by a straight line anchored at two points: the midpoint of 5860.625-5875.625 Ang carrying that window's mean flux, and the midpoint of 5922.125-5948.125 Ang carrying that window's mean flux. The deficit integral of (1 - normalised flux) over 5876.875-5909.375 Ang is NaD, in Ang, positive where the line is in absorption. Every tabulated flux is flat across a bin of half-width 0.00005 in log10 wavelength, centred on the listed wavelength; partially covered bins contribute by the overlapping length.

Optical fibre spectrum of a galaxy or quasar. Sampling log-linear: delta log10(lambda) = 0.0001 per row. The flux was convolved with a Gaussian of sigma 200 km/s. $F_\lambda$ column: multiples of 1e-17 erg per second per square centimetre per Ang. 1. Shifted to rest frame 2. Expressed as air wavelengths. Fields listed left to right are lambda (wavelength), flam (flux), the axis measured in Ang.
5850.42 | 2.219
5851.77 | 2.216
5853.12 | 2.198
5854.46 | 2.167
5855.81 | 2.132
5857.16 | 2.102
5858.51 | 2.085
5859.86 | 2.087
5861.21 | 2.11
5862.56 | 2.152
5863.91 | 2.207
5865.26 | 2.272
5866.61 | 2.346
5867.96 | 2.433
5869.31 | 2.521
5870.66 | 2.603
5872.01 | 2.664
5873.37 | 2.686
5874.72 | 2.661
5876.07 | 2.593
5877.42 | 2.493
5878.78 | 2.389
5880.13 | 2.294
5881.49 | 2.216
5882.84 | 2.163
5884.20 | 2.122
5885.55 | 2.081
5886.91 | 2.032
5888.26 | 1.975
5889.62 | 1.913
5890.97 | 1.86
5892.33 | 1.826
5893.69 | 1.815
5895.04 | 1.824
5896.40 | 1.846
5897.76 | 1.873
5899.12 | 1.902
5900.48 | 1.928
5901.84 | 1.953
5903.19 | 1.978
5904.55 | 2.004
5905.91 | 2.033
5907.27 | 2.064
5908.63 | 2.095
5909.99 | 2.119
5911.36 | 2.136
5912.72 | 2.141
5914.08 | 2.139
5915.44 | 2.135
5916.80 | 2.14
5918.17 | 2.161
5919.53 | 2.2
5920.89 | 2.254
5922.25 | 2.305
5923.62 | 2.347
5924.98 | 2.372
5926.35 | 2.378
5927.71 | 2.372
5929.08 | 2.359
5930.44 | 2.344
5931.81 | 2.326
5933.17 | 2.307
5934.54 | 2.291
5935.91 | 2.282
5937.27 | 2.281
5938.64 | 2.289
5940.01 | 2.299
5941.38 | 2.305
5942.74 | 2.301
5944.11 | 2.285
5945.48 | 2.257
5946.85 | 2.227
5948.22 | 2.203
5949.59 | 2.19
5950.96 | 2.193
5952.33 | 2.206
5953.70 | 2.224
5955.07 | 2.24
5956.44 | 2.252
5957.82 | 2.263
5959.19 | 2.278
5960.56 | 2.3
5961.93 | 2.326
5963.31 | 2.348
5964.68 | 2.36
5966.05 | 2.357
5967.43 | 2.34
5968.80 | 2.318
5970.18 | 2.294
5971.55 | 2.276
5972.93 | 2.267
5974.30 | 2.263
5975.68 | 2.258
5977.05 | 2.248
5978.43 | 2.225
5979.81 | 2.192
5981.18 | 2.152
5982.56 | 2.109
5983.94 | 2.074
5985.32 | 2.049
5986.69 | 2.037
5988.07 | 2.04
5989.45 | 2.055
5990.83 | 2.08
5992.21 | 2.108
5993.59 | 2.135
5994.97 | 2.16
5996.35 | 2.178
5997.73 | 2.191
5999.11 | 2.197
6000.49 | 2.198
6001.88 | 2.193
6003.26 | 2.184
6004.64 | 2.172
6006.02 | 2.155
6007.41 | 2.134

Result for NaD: 4.88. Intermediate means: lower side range 2.43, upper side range 2.31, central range 2.03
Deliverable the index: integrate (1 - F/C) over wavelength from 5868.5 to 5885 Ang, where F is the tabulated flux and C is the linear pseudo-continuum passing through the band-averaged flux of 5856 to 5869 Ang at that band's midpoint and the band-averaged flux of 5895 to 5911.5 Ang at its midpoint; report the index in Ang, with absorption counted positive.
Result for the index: -2.5 Ang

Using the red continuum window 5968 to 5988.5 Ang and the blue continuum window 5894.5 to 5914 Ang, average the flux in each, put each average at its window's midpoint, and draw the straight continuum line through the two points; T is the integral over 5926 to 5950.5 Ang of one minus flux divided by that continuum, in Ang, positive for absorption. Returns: -2.43 Ang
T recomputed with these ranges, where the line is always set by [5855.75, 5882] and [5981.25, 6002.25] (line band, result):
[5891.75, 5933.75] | 2.80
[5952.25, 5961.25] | -0.28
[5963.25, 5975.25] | -0.82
